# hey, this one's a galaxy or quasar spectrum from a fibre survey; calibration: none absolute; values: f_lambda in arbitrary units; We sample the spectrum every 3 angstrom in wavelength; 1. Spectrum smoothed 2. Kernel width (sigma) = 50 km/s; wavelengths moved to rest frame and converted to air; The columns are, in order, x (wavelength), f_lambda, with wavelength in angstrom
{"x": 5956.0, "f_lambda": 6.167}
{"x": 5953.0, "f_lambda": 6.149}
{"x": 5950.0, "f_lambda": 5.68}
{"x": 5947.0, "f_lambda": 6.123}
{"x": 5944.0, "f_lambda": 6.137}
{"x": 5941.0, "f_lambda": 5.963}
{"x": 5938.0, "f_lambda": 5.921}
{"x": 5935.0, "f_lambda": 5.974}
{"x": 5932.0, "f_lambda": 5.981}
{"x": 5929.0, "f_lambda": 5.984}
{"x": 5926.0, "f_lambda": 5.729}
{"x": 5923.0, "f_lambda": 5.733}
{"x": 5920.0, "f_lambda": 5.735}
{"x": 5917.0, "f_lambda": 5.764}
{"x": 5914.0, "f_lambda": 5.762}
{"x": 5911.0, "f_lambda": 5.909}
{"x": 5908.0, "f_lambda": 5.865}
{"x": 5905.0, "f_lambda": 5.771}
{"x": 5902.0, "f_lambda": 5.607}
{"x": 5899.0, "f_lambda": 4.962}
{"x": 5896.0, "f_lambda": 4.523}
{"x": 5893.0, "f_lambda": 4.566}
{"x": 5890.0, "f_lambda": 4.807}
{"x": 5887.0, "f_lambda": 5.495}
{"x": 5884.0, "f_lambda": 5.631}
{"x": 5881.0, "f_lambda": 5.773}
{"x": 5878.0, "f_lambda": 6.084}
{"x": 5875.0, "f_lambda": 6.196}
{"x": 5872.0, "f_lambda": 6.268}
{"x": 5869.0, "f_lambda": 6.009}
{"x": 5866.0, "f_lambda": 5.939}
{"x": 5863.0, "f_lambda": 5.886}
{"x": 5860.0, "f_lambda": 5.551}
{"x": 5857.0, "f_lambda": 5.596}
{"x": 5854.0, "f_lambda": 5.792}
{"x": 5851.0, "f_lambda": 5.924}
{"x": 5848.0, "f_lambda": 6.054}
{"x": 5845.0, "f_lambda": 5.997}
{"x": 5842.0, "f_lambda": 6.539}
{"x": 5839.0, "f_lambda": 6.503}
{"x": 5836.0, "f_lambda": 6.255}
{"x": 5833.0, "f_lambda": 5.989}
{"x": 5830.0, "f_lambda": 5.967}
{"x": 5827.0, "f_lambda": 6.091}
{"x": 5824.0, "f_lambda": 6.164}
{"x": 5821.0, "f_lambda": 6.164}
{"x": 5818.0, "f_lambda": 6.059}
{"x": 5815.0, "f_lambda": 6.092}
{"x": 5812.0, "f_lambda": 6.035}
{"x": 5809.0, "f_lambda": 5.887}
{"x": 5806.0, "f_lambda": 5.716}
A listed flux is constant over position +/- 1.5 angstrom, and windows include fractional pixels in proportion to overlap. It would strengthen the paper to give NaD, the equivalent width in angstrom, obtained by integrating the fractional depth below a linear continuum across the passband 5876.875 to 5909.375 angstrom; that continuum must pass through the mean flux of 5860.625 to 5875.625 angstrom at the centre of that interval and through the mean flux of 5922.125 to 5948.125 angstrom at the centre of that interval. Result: 3.44 angstrom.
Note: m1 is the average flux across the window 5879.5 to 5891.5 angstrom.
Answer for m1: 5.43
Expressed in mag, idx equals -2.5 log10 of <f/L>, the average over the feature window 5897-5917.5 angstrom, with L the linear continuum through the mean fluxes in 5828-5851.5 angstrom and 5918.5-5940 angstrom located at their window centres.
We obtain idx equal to 0.06 mag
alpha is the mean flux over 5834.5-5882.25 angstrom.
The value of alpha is 6.02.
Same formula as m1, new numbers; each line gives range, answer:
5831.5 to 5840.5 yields 6.25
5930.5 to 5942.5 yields 5.96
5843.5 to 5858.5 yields 5.87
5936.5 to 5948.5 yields 6.04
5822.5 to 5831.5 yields 6.07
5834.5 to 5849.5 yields 6.27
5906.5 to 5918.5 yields 5.83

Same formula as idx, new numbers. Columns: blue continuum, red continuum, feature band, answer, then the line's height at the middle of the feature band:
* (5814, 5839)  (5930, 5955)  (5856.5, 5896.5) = 0.08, 6.07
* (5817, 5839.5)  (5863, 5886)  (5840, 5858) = 0.01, 6.06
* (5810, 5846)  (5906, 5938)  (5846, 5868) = 0.04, 6.06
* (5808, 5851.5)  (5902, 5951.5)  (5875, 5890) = 0.05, 5.98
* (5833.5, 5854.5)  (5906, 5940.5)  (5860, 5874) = 0.02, 6.07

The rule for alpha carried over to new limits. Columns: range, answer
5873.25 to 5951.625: 5.68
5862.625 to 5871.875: 6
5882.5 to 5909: 5.24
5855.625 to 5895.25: 5.66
